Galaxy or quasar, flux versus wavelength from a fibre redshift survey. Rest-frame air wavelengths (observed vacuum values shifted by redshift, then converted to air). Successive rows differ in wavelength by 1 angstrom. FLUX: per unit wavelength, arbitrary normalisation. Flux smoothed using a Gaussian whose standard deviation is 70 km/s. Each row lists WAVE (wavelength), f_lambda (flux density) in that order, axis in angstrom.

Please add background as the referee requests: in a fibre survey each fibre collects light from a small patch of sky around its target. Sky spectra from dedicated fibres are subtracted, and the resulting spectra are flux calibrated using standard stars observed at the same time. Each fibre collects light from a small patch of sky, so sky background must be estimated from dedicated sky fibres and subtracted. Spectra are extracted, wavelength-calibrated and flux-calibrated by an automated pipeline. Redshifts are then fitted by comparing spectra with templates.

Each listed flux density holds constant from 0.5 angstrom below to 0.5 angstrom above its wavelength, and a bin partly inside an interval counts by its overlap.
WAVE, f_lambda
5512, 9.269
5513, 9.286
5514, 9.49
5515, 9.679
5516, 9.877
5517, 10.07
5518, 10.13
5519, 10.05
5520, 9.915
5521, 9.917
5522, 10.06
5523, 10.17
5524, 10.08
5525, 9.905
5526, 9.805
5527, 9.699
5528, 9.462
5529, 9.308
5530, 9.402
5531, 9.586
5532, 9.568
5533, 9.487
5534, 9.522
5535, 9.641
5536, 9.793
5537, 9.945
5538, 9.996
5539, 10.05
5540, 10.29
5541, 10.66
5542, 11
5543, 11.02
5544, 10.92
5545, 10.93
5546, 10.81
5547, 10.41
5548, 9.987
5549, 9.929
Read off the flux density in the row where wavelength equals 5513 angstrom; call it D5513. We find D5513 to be 9.286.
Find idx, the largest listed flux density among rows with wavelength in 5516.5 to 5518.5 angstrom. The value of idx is 10.13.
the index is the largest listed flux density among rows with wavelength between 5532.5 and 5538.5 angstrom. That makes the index 9.996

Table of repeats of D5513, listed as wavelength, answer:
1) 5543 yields 11.02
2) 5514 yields 9.49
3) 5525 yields 9.905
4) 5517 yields 10.07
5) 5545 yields 10.93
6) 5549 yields 9.929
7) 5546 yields 10.81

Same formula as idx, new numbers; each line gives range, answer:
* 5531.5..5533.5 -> 9.568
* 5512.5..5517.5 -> 10.07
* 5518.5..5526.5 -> 10.17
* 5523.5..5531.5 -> 10.08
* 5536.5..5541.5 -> 10.66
